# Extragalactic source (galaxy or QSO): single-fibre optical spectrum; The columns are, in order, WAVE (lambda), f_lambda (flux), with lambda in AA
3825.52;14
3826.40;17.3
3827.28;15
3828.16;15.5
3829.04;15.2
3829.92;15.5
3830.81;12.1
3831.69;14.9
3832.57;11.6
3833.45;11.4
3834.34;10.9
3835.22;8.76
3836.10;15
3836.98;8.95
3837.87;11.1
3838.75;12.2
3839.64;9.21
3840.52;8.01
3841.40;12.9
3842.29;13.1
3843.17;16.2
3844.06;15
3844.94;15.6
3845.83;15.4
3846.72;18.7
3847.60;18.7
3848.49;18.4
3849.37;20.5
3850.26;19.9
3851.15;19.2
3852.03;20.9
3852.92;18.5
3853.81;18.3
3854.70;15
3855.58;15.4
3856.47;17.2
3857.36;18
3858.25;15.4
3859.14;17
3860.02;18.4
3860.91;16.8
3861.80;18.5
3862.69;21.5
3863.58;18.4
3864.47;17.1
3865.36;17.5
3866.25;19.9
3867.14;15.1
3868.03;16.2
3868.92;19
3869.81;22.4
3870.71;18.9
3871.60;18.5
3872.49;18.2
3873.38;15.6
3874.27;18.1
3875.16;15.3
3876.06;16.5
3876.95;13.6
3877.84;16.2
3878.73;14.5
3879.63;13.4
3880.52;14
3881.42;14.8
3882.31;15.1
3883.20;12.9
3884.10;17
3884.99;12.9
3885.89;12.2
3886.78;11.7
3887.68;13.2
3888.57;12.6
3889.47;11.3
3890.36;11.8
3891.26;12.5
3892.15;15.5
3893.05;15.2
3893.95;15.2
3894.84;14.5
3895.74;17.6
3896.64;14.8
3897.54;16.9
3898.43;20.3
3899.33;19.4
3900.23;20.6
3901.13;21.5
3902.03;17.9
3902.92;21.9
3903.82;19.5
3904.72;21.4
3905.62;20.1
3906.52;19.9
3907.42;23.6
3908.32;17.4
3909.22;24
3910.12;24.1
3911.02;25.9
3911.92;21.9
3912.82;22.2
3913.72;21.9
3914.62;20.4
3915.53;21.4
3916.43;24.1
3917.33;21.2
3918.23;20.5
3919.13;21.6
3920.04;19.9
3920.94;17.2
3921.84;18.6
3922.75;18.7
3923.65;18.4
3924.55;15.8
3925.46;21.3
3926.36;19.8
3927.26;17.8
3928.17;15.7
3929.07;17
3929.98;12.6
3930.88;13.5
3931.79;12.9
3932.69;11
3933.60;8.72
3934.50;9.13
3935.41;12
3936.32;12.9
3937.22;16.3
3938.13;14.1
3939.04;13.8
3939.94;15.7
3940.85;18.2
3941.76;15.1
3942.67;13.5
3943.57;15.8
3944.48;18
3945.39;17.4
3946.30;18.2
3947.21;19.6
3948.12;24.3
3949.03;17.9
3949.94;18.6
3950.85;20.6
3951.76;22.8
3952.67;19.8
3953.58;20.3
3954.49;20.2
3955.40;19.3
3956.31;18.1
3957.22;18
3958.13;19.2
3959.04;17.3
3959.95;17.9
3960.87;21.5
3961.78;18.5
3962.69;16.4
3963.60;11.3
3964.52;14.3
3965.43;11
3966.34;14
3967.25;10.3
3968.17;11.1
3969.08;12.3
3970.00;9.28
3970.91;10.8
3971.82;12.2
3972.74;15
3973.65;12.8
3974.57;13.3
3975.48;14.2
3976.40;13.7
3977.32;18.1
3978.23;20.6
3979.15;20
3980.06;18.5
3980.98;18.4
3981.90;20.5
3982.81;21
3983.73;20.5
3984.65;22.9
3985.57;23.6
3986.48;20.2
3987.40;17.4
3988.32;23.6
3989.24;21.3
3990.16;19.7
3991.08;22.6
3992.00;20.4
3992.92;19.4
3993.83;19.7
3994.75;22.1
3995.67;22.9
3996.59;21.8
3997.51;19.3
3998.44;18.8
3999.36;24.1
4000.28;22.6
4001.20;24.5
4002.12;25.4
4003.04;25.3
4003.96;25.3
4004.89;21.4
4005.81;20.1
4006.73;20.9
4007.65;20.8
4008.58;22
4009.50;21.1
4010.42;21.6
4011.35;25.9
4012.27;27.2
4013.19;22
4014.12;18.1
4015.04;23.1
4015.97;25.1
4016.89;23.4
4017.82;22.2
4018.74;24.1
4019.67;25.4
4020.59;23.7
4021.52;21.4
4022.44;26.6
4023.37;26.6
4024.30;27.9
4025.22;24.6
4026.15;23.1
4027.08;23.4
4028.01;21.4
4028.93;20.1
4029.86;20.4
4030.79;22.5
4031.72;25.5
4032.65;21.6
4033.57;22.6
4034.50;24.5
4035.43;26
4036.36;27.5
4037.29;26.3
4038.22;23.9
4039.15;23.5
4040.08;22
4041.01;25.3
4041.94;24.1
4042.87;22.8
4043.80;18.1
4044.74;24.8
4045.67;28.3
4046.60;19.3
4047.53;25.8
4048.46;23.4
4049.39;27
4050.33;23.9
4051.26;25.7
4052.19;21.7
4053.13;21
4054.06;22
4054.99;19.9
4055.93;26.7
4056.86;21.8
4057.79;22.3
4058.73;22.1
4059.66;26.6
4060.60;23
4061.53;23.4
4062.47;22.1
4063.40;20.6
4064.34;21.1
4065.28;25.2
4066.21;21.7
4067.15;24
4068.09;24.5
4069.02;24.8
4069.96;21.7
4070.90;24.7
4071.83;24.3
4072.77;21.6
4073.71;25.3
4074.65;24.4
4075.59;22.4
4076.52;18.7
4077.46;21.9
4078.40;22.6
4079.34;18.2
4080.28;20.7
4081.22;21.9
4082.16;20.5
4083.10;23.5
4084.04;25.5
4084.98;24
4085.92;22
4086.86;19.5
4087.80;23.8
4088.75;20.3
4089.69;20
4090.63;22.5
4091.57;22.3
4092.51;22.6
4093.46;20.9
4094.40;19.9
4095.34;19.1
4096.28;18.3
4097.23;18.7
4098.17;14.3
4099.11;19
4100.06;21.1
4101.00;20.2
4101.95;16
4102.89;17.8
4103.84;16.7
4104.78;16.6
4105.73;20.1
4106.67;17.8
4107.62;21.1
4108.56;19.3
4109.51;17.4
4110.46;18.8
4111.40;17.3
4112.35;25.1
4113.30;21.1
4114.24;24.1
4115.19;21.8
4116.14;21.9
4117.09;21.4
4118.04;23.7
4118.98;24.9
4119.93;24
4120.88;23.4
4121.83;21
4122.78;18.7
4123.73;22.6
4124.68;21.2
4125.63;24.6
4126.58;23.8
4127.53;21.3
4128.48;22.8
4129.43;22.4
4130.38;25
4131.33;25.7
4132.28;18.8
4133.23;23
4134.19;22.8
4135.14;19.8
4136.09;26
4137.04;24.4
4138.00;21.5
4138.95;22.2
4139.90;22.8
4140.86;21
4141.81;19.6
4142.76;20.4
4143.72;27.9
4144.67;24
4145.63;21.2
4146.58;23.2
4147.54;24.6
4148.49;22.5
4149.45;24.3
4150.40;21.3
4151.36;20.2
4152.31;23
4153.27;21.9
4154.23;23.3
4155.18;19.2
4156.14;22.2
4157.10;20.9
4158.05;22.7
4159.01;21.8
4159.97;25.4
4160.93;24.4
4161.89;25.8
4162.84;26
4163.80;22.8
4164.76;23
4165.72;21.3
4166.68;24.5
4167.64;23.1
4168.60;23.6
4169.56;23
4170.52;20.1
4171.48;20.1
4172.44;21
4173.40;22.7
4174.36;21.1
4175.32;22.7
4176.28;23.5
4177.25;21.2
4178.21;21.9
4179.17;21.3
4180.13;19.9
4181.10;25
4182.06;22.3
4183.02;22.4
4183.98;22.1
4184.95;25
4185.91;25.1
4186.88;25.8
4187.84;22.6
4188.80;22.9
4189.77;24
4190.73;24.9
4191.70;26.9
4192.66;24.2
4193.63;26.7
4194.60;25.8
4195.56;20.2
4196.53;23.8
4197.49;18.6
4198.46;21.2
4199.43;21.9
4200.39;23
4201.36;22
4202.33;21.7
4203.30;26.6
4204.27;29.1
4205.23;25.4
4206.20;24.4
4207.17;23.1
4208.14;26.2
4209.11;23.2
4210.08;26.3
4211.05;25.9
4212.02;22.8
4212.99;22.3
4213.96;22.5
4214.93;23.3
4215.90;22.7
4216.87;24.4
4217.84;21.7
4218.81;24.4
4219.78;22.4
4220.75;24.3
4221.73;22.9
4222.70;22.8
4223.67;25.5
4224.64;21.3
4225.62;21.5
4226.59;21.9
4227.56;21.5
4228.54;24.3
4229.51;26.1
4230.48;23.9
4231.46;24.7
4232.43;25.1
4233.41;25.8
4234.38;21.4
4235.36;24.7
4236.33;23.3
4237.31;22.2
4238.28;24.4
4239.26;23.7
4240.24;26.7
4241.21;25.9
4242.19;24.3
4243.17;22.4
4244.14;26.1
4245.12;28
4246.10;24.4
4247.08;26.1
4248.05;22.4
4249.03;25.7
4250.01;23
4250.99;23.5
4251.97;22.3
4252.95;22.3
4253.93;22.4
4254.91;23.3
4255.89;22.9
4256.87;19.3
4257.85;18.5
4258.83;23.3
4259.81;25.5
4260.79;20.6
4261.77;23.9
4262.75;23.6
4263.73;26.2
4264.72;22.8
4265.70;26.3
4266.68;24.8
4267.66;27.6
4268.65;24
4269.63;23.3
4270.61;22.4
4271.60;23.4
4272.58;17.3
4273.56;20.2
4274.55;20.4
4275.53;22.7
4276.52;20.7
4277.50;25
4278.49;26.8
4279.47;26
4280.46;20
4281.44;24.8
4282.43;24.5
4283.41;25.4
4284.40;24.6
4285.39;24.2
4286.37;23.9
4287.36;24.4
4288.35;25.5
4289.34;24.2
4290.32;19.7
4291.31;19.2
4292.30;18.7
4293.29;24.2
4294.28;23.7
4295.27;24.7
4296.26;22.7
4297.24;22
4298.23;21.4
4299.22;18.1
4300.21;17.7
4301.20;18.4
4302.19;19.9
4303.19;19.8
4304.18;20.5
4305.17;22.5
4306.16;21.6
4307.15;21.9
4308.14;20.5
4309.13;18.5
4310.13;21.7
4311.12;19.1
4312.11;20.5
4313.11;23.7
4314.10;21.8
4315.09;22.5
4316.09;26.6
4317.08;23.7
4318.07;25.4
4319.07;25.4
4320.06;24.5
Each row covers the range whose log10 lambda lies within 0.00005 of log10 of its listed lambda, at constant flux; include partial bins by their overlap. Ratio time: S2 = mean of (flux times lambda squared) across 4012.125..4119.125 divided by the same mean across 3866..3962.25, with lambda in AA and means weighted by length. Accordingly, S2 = 1.38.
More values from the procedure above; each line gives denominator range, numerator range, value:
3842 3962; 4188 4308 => 1.57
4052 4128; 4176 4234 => 1.16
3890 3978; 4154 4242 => 1.55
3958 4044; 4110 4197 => 1.19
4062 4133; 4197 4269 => 1.18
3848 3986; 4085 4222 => 1.46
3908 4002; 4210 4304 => 1.49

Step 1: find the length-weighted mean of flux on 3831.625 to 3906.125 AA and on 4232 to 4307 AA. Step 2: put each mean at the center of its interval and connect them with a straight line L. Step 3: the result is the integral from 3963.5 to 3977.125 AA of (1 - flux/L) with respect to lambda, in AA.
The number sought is 4.1 AA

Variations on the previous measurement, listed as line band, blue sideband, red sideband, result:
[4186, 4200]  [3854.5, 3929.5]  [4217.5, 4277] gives -0.63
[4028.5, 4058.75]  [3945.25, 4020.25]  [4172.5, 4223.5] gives -4.14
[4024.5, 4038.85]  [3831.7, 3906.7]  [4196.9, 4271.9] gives -3.09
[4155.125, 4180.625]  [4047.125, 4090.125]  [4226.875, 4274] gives 0.86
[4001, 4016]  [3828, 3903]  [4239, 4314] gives -3.82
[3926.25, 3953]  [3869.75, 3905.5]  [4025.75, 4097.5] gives 3.08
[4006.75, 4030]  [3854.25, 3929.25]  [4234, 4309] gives -4.47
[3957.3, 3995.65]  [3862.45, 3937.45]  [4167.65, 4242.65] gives 3.08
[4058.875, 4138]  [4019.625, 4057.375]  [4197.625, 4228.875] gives 6.54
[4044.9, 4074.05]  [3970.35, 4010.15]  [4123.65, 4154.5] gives -2.99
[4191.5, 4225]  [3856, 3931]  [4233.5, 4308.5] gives -2.40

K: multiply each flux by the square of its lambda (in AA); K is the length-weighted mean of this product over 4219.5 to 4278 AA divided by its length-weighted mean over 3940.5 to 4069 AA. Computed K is 1.26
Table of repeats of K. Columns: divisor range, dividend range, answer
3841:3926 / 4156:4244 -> 1.55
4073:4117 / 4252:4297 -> 1.22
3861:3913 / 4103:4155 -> 1.42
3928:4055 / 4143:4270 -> 1.30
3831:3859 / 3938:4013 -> 1.34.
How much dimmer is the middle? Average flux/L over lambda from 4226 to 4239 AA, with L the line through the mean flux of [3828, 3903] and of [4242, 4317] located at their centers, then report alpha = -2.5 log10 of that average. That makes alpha -0.09 mag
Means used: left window 15.8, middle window 23.8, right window 22.7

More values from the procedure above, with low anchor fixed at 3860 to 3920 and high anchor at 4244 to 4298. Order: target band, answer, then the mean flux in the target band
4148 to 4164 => -0.057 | 22.8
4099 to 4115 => 0.082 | 19.4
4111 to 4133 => -0.066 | 22.5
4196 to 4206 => -0.050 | 23.3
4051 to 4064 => -0.125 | 22.7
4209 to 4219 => -0.052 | 23.6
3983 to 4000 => -0.099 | 21.1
